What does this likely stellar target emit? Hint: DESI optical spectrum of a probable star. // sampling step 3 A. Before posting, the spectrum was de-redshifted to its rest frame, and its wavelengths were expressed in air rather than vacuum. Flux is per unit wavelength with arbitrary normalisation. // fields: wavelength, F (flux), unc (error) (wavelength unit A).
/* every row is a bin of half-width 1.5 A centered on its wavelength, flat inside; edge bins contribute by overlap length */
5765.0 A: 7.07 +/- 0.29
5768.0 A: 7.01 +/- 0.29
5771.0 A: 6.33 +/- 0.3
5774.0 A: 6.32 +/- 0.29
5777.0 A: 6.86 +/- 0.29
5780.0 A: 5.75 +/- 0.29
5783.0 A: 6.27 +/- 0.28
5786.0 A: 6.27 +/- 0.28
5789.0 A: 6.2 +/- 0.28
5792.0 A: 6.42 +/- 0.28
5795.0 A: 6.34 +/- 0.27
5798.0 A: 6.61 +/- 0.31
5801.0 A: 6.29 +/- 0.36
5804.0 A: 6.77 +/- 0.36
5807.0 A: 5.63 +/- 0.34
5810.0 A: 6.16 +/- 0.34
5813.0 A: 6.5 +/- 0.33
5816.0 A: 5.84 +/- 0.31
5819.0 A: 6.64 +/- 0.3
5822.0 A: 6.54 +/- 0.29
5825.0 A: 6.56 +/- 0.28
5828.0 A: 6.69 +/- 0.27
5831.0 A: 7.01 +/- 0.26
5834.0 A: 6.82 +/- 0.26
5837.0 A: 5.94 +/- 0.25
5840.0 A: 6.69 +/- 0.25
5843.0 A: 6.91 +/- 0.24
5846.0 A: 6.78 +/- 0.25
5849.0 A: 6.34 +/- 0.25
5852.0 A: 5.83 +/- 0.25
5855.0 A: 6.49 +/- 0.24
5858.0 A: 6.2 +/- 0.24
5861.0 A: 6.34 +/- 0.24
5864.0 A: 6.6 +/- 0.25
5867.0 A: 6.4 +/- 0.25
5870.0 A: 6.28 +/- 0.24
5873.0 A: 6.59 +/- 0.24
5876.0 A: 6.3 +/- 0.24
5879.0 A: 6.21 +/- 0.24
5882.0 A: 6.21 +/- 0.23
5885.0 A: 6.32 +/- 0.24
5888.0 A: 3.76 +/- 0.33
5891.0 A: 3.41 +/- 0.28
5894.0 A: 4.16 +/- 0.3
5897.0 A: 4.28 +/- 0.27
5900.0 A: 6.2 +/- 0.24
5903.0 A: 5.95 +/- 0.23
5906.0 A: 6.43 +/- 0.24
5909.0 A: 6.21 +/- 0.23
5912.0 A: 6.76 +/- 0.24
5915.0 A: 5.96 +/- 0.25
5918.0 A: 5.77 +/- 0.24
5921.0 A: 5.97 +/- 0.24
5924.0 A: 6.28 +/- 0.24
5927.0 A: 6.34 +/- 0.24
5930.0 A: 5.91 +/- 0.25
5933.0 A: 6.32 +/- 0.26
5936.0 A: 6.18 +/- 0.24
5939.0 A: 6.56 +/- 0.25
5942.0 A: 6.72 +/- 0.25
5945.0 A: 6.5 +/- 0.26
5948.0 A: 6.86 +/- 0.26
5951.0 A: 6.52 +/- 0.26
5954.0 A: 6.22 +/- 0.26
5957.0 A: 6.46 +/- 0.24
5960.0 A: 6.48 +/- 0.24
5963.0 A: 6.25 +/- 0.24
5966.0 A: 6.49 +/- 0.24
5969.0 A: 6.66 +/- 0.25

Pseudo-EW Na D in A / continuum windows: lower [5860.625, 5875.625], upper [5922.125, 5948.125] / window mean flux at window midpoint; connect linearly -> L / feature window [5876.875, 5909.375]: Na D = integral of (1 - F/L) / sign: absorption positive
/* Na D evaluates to 5.3 A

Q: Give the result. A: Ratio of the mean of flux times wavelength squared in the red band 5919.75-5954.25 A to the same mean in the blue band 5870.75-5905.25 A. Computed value 1.2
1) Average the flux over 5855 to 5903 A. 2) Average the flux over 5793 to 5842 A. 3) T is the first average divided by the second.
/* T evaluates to 0.89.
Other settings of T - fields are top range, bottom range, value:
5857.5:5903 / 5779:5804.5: 0.90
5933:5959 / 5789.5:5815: 1.03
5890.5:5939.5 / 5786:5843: 0.91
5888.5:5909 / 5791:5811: 0.81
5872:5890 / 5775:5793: 0.92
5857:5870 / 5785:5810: 1.01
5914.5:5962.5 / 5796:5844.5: 0.98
